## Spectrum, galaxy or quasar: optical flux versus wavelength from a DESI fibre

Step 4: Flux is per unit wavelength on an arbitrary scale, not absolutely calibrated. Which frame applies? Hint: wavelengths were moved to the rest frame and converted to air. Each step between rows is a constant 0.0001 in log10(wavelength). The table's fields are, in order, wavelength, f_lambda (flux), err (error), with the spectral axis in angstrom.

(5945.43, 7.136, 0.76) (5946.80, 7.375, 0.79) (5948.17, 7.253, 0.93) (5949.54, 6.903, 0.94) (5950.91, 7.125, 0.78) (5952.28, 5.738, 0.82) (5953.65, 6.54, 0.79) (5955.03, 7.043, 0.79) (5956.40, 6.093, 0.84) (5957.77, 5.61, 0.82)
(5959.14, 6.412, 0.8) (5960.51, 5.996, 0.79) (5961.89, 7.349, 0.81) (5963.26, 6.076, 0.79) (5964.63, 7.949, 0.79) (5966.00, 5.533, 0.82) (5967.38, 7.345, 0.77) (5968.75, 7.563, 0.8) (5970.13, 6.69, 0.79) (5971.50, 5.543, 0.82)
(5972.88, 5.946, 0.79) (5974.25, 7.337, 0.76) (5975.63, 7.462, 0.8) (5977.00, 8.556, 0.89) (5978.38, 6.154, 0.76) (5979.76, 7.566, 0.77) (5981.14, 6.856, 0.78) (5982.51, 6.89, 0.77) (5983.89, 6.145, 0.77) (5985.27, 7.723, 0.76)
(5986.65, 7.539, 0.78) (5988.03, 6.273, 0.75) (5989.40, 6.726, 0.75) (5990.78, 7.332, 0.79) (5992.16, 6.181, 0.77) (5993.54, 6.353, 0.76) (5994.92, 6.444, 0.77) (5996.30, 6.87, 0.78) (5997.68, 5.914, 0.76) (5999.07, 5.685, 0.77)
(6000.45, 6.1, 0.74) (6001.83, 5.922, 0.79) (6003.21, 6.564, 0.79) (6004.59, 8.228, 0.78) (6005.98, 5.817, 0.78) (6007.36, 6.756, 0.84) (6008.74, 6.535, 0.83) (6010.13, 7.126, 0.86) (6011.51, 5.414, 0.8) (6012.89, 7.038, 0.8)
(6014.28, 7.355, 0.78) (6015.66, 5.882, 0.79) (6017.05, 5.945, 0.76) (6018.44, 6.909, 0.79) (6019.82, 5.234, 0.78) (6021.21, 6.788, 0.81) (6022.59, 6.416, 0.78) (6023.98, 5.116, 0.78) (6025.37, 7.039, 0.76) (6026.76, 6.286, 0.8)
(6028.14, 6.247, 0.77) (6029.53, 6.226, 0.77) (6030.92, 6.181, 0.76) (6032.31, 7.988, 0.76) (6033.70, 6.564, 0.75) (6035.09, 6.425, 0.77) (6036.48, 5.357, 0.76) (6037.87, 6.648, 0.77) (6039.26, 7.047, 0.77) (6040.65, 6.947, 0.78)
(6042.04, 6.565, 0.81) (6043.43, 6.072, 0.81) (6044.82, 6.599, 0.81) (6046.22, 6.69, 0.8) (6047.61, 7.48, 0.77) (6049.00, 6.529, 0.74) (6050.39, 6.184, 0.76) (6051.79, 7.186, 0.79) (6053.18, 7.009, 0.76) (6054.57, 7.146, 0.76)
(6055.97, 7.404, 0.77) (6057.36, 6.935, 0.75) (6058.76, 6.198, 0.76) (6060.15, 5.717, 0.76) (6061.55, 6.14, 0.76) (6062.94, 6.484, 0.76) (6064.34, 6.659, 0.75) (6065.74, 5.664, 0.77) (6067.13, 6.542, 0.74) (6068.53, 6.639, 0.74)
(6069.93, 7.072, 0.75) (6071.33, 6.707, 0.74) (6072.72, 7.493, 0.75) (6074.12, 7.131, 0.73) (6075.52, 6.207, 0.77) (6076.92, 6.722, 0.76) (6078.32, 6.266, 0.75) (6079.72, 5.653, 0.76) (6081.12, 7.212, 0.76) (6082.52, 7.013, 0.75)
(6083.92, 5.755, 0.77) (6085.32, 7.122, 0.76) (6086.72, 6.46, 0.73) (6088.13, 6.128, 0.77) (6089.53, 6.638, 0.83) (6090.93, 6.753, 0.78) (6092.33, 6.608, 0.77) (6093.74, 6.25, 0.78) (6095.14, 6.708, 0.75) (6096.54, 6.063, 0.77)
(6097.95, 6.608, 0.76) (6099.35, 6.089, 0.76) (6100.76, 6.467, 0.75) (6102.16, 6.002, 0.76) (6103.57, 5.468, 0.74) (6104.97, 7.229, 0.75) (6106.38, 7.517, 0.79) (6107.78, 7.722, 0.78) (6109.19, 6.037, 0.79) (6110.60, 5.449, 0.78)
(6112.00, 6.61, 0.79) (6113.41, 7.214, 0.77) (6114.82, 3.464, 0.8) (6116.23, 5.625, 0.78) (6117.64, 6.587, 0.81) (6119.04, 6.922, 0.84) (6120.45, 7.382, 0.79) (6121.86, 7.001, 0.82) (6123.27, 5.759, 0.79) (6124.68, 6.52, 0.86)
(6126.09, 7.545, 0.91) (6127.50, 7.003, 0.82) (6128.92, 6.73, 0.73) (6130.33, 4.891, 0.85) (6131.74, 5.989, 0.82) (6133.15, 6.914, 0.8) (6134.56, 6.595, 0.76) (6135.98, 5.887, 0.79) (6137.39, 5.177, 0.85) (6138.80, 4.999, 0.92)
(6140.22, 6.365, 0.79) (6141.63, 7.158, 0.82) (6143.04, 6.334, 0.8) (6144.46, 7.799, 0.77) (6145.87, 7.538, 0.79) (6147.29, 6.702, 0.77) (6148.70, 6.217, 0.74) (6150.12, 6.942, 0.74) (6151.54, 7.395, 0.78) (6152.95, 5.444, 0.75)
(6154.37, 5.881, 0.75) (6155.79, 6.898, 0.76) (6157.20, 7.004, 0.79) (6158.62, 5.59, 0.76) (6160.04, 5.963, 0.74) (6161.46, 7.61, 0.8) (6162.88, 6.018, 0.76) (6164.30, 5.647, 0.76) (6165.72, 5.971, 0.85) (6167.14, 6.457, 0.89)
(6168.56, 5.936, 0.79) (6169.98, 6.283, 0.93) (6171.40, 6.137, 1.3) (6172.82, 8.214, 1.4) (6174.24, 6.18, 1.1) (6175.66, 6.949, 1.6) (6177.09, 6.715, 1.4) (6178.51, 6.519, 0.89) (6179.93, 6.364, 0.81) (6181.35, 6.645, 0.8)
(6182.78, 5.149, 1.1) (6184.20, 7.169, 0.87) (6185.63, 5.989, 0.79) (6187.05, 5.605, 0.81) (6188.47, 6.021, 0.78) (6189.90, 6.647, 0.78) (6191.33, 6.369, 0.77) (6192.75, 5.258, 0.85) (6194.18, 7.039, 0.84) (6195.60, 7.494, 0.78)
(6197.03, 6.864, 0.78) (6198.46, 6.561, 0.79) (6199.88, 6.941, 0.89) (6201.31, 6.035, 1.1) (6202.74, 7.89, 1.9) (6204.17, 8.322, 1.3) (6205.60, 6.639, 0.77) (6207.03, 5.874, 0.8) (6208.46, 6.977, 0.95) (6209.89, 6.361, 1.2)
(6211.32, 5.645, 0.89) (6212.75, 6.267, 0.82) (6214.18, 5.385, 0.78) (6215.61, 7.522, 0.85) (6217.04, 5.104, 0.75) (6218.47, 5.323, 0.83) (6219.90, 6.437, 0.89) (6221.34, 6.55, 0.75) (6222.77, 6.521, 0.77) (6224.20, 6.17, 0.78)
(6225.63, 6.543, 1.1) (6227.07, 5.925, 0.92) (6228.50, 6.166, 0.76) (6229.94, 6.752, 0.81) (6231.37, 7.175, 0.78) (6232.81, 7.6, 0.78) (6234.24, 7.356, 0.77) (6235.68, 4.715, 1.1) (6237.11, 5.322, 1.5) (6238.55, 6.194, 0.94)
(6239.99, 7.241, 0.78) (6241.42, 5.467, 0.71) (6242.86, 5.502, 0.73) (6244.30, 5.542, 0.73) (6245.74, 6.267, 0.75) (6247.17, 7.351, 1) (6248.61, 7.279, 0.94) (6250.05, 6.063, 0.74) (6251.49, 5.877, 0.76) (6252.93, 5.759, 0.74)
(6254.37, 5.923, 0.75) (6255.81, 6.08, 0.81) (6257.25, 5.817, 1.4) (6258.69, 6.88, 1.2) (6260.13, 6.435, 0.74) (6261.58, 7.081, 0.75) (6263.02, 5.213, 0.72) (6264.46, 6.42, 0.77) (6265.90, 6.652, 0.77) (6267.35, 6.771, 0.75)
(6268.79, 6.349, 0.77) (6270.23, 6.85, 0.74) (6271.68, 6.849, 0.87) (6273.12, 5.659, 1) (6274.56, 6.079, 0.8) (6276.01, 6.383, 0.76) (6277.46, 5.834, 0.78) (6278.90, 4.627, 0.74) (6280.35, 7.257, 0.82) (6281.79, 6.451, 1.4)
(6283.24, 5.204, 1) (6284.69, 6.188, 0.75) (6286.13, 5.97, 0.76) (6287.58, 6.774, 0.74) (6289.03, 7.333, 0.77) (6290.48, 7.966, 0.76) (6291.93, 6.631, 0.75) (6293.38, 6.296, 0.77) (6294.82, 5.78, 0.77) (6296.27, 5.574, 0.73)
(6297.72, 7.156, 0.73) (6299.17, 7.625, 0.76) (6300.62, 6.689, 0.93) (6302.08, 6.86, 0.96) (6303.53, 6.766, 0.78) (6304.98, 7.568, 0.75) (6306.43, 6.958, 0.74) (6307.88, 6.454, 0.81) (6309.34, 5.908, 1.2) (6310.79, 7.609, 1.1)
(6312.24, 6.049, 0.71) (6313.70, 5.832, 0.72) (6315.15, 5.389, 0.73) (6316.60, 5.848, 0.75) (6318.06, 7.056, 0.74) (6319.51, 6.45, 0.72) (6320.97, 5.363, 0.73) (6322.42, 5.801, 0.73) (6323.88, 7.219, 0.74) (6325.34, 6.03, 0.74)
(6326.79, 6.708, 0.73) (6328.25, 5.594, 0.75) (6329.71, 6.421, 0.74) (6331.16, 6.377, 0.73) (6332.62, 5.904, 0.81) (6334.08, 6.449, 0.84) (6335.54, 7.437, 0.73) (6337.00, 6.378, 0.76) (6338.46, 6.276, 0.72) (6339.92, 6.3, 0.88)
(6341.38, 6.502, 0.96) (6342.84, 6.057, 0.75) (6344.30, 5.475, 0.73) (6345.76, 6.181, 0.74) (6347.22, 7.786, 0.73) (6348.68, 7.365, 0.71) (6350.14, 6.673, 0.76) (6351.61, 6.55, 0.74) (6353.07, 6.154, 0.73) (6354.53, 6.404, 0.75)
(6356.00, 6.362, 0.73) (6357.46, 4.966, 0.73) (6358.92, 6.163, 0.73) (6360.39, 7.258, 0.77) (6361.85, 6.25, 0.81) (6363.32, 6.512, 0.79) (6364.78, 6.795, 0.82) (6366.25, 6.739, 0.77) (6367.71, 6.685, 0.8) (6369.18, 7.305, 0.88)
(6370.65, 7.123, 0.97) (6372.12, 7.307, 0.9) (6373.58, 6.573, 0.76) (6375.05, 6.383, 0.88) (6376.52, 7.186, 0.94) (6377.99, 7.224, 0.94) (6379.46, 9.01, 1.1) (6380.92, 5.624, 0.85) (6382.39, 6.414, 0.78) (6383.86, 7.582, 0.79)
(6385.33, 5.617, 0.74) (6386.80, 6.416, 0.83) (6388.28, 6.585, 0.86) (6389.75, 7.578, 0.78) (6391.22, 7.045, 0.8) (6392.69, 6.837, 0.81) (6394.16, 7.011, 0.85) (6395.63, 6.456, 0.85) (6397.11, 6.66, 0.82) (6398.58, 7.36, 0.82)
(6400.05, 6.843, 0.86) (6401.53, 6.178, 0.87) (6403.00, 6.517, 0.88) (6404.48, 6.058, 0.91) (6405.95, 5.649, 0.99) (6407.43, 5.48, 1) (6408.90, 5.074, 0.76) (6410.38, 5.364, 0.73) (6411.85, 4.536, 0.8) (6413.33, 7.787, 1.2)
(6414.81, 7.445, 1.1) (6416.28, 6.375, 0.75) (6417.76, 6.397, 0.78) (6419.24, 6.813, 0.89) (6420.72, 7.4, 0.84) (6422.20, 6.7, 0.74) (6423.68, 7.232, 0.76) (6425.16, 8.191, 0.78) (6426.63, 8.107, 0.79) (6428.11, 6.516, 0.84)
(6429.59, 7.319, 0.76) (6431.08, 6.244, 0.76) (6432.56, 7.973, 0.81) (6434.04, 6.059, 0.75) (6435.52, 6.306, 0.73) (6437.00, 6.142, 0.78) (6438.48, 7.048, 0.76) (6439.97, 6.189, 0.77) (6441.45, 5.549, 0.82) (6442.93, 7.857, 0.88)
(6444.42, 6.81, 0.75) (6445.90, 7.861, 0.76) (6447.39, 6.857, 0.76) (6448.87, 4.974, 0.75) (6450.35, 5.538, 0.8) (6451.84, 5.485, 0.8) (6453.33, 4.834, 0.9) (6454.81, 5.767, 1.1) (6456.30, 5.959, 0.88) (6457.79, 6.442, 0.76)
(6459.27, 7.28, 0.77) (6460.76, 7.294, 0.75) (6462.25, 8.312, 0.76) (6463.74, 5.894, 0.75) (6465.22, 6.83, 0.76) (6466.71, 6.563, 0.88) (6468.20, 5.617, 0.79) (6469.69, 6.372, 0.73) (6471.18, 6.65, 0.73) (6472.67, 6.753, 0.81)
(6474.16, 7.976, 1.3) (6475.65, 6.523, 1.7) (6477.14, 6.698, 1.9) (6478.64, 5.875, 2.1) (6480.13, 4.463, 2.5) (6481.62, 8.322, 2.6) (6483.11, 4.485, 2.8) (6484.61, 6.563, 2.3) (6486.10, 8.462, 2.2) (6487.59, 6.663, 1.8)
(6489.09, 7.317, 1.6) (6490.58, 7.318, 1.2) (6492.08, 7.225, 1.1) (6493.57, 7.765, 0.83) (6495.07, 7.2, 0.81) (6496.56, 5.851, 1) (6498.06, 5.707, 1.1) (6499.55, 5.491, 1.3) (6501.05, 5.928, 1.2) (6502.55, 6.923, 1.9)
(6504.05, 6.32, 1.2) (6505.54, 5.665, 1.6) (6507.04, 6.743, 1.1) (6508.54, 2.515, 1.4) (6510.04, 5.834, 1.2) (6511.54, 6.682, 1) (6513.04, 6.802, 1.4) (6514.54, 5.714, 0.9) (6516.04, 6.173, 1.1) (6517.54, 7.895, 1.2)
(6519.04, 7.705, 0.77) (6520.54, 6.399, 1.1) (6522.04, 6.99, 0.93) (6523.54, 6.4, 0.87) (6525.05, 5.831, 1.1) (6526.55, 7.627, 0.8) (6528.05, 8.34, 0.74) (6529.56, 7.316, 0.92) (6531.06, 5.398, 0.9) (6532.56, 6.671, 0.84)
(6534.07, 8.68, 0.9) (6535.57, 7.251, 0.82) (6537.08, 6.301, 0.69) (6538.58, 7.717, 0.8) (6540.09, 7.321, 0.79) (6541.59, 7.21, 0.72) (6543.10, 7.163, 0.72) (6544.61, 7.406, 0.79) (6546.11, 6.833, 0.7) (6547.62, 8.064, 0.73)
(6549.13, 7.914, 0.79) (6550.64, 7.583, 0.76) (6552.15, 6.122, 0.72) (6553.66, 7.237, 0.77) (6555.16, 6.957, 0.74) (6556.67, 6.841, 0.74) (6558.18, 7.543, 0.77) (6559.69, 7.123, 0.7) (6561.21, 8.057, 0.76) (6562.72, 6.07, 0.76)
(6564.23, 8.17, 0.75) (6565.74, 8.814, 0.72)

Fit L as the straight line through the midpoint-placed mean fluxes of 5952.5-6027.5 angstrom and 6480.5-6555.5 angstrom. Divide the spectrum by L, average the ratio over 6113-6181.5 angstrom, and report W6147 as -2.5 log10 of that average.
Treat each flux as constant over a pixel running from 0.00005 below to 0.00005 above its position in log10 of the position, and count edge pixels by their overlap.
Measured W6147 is 0.037 mag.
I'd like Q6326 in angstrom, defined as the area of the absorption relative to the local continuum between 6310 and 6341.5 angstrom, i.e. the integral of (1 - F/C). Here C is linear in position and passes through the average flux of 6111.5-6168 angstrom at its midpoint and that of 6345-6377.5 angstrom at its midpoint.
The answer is 1.5 angstrom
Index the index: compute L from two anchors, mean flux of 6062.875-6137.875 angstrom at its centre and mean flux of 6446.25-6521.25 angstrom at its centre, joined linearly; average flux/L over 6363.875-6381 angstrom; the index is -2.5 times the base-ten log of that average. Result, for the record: -0.10 mag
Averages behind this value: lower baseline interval 6.45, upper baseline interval 6.42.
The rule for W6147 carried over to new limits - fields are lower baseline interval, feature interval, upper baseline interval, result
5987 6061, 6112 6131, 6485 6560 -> 0.04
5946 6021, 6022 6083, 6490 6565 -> 0.01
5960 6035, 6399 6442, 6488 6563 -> 0.04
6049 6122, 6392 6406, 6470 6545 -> 0.01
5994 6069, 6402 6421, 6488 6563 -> 0.09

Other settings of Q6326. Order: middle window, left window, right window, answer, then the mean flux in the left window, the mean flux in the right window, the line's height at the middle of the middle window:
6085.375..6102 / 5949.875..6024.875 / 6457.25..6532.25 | 0.36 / 6.59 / 6.58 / 6.59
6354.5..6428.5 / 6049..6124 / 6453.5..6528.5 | -1.56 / 6.51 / 6.54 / 6.53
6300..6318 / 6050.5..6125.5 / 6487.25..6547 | 0.28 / 6.51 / 6.71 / 6.62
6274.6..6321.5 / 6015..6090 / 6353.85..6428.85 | 1.41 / 6.53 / 6.67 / 6.63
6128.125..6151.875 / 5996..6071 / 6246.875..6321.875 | 0.10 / 6.51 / 6.4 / 6.46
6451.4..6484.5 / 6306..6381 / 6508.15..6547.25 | 1.64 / 6.52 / 6.83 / 6.73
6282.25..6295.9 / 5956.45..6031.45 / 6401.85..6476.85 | 0.24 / 6.57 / 6.54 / 6.55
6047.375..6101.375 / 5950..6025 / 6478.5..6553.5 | 0.24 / 6.59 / 6.73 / 6.61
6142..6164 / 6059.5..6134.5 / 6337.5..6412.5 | -0.46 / 6.46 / 6.52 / 6.48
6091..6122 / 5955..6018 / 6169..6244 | 0.55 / 6.65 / 6.42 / 6.52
